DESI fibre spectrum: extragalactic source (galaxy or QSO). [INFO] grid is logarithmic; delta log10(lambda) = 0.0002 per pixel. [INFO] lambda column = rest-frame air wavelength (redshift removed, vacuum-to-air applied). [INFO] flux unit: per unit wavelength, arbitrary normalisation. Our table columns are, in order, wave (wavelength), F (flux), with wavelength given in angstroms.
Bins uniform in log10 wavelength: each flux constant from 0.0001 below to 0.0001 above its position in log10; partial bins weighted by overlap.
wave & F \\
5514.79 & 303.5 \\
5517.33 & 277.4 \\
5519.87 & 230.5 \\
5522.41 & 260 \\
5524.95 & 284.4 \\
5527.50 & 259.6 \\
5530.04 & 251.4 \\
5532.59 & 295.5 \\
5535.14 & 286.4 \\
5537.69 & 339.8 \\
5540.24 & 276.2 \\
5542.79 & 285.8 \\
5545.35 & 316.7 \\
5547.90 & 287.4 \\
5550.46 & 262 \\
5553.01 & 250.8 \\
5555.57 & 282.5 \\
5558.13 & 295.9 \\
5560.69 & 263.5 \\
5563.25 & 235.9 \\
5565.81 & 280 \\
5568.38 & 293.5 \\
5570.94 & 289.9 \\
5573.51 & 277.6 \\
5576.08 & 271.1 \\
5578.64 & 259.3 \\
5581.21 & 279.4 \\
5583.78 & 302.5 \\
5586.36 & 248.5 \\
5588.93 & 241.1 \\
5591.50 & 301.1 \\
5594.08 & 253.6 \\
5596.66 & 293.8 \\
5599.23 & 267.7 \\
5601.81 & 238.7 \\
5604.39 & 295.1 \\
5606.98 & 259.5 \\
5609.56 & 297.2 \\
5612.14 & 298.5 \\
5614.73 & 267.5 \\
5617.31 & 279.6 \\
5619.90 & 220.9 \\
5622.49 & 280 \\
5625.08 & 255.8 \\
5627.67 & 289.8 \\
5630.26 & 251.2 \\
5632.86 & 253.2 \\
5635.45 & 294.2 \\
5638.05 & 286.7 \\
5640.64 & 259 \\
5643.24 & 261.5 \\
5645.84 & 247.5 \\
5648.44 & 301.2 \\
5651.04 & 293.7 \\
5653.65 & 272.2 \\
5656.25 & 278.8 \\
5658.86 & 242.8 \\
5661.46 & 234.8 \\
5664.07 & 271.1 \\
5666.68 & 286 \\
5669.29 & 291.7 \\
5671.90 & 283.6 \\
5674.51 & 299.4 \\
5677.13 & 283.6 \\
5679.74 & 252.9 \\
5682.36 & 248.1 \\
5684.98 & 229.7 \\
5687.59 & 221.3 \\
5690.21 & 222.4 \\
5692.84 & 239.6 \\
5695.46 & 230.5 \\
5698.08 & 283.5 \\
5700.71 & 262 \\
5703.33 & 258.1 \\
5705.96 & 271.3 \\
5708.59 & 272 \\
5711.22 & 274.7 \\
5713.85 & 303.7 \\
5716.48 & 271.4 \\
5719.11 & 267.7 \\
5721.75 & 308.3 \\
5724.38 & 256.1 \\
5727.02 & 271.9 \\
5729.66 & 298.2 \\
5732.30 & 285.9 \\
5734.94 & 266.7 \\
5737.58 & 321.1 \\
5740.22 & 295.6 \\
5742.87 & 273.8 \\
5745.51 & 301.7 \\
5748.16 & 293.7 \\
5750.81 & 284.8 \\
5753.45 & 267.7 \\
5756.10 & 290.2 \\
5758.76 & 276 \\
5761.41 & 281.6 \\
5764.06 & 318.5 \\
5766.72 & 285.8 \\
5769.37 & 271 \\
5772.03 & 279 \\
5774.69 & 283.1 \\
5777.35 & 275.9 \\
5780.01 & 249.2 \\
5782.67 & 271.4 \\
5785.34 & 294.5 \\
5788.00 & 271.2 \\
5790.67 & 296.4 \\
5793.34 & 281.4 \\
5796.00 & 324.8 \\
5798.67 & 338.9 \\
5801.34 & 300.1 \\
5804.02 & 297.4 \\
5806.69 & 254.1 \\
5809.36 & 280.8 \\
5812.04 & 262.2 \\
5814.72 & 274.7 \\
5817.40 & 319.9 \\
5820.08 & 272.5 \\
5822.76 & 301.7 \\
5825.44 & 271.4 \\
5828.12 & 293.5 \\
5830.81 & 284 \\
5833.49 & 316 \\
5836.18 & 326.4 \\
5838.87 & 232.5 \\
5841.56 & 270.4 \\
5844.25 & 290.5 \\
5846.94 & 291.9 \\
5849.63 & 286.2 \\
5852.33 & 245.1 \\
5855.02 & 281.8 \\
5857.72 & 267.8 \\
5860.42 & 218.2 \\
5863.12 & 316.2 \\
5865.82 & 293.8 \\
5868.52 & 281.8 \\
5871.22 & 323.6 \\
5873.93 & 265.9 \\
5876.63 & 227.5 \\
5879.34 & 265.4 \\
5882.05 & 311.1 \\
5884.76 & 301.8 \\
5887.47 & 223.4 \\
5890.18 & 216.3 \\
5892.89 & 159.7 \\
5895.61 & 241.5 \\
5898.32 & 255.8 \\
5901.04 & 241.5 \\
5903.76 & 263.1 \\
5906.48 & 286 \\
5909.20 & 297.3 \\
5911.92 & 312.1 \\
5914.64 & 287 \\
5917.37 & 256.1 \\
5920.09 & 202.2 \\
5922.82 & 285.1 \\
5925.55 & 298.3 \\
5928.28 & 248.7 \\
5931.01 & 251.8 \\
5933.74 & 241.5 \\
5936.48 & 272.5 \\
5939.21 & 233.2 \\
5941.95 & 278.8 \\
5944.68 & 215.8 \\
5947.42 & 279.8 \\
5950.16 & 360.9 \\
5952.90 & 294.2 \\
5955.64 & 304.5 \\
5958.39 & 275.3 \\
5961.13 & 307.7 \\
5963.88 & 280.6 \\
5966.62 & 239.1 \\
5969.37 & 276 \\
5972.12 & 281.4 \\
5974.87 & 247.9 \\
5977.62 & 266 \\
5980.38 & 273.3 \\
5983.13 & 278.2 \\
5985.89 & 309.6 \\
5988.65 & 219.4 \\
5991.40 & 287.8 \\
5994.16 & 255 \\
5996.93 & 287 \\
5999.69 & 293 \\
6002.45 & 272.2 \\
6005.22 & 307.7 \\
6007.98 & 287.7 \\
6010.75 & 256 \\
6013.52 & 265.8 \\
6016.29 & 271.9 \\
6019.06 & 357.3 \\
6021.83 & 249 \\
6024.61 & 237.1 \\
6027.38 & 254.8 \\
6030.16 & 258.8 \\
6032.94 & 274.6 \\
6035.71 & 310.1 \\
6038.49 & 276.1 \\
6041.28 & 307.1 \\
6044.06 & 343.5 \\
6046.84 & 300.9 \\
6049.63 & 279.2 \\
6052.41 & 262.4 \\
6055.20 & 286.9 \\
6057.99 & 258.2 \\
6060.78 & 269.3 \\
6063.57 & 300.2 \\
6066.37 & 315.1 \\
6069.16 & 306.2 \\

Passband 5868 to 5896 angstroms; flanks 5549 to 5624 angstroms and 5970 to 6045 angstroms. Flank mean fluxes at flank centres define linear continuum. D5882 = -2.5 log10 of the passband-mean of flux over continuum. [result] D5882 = 0.08 mag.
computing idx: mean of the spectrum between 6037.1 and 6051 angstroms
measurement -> 301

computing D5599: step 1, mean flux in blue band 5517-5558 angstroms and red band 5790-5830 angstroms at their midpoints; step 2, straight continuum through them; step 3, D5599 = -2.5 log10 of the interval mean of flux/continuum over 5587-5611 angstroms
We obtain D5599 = 0.038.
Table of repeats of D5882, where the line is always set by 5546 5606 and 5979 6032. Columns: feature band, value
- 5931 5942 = 0.088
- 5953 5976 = -0.013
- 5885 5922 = 0.094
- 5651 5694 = 0.051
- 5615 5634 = 0.046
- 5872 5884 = 0.010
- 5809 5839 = -0.056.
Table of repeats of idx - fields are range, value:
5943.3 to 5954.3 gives 288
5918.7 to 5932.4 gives 257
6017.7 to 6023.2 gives 303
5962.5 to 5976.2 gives 265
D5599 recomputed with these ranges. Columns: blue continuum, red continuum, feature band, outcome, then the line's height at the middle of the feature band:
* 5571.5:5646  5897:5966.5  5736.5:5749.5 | -0.10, 271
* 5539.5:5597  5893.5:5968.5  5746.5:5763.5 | -0.05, 273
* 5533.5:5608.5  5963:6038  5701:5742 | -0.02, 276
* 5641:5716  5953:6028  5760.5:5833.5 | -0.07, 269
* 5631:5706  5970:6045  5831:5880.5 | -0.02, 272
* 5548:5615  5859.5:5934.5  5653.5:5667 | 0.04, 271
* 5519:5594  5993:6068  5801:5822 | -0.01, 280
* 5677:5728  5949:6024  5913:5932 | 0.06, 276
